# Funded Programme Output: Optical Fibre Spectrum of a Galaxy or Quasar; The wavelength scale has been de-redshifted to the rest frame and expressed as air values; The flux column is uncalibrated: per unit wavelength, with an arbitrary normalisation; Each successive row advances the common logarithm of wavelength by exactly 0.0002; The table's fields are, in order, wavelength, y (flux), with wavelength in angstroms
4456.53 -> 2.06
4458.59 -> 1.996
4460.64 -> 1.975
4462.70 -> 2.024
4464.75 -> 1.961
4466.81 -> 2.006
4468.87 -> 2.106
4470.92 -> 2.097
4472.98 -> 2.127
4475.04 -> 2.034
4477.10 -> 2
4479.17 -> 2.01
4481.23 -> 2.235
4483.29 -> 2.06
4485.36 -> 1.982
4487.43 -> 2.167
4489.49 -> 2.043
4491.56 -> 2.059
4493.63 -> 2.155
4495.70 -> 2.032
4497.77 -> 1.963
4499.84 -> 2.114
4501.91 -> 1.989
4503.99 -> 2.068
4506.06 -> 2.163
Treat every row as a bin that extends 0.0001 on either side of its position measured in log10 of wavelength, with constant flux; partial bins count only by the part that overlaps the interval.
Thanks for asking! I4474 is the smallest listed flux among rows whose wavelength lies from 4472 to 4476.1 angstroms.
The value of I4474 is 2.034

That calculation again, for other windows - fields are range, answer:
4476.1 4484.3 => 2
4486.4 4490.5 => 2.043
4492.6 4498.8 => 1.963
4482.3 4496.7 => 1.982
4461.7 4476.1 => 1.961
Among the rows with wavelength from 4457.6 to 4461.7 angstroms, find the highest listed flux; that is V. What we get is 1.996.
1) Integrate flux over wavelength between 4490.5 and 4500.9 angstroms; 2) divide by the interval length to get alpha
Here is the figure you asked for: 2.06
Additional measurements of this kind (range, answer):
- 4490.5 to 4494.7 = 2.1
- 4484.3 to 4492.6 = 2.06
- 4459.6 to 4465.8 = 1.99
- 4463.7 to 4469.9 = 2.03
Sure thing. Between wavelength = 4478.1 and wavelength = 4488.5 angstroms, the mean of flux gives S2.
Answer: 2.09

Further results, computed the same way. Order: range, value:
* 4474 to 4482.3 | 2.07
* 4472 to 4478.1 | 2.05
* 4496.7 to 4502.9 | 2.02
